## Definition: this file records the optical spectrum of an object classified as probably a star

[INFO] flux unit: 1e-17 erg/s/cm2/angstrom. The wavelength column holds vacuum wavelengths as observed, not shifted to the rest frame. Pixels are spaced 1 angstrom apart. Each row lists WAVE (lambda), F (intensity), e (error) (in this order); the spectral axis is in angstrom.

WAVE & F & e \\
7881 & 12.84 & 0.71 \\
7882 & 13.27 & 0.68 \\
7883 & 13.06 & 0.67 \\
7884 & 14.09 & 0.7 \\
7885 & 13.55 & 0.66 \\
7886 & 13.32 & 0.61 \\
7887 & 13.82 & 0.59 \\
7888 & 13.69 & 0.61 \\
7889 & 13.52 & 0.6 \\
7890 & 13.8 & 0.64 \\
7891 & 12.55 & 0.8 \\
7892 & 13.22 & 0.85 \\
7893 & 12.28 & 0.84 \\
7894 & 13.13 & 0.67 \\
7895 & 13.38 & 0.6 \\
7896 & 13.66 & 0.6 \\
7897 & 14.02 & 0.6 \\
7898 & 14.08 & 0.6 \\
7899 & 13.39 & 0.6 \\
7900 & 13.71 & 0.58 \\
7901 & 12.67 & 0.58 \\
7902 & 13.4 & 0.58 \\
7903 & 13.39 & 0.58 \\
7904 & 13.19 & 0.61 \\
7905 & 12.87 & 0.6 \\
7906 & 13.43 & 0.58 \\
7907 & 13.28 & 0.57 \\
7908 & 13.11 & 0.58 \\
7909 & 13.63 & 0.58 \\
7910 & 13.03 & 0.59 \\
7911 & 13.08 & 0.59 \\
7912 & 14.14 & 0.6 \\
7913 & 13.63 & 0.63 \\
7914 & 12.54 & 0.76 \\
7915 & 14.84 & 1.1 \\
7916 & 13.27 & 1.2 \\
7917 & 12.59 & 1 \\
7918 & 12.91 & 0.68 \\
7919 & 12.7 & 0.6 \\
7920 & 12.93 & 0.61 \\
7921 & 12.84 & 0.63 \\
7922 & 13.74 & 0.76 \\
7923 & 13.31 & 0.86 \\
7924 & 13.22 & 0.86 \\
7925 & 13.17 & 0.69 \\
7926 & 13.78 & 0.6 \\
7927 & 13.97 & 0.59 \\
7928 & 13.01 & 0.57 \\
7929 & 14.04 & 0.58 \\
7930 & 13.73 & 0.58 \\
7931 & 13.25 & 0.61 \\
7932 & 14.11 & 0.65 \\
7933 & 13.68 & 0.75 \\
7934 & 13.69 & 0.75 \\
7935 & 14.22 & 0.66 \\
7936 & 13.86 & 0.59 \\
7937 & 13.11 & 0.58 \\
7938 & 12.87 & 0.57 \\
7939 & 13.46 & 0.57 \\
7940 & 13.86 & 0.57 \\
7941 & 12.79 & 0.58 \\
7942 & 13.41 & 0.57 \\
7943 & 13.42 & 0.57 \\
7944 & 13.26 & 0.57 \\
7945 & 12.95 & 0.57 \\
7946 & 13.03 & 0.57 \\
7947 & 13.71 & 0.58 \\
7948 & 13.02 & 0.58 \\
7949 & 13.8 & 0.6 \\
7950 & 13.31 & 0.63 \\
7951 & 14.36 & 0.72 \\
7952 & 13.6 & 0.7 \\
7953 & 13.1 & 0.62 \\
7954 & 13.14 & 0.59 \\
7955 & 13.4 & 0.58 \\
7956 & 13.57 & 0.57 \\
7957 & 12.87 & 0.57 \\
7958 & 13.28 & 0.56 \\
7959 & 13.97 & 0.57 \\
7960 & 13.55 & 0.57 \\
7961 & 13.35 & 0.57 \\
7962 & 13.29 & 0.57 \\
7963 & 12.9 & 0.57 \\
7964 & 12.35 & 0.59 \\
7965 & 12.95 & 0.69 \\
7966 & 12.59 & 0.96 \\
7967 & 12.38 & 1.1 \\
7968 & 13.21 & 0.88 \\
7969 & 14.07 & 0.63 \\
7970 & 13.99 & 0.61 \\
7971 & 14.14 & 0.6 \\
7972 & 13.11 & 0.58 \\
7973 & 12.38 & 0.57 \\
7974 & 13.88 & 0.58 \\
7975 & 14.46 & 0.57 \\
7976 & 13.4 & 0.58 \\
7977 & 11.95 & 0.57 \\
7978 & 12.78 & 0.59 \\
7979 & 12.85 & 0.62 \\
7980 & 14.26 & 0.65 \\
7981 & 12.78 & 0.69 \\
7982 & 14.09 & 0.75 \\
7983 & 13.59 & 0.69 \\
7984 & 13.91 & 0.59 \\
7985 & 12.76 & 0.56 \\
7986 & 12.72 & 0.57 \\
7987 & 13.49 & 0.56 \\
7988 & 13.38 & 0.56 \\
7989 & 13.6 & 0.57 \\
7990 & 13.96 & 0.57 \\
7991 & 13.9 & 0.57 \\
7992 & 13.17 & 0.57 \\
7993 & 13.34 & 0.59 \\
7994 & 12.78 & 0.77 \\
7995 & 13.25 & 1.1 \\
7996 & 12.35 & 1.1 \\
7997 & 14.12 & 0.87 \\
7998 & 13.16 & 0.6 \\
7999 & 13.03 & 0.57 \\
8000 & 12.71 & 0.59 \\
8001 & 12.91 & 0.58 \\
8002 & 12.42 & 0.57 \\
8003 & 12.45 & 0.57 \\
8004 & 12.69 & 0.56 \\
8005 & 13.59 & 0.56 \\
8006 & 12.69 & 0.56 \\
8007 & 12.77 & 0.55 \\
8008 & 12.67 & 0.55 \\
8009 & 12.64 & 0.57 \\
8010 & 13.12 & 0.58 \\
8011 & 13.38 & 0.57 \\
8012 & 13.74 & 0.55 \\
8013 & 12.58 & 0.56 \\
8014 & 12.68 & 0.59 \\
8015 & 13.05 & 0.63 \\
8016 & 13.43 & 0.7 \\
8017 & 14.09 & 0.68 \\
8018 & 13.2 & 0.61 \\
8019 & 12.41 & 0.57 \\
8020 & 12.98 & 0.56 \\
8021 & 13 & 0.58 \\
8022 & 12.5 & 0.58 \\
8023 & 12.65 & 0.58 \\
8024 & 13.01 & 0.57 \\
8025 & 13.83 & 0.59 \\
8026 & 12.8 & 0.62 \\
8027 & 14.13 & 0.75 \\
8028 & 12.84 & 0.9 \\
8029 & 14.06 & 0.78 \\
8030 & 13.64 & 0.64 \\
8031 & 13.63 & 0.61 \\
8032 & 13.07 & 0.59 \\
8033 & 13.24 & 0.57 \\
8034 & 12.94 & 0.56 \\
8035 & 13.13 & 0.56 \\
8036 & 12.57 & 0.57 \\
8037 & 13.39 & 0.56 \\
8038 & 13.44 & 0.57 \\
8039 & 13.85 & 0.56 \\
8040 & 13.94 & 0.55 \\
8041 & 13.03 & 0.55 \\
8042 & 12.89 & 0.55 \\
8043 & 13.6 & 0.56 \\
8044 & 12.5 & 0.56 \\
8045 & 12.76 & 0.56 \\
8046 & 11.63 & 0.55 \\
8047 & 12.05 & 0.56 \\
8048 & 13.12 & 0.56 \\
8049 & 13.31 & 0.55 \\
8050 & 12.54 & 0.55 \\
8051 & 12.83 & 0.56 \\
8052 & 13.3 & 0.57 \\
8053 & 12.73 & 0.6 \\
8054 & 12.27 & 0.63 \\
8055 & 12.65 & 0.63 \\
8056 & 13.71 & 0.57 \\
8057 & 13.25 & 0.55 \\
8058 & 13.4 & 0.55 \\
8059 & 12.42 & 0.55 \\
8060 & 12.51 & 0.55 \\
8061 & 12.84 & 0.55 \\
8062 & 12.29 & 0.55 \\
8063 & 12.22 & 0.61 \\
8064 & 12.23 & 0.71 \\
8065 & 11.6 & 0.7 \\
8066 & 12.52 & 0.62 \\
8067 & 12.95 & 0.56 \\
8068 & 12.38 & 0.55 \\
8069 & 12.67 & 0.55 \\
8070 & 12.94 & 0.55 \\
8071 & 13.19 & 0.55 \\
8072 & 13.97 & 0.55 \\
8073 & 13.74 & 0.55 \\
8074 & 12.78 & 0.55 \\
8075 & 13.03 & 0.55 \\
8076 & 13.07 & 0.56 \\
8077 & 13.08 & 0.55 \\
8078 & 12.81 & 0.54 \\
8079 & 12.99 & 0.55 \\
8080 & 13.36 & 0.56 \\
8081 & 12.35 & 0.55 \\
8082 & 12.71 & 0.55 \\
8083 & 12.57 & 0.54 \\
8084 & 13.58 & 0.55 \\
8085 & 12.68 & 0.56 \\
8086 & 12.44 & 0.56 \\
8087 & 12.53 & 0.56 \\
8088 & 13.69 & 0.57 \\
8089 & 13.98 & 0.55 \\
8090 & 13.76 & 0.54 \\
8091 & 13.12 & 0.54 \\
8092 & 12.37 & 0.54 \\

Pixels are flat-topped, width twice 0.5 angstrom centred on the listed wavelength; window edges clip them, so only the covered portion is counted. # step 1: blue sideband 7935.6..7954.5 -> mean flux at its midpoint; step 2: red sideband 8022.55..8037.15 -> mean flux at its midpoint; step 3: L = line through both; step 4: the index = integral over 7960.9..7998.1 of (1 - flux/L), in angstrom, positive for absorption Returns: 0.1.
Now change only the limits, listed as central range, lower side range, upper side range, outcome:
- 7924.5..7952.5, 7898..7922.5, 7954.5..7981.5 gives -0.53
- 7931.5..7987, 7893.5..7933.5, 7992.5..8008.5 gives -0.86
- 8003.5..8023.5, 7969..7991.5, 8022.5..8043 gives 0.55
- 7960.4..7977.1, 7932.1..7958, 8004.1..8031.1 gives 0.13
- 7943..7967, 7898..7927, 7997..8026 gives -0.16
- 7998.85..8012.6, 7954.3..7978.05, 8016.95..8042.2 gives 0.34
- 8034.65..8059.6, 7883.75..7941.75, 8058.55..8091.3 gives 0.00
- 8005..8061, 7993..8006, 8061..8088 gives -0.68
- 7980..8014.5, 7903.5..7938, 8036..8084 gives -0.07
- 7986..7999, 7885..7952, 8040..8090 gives -0.20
